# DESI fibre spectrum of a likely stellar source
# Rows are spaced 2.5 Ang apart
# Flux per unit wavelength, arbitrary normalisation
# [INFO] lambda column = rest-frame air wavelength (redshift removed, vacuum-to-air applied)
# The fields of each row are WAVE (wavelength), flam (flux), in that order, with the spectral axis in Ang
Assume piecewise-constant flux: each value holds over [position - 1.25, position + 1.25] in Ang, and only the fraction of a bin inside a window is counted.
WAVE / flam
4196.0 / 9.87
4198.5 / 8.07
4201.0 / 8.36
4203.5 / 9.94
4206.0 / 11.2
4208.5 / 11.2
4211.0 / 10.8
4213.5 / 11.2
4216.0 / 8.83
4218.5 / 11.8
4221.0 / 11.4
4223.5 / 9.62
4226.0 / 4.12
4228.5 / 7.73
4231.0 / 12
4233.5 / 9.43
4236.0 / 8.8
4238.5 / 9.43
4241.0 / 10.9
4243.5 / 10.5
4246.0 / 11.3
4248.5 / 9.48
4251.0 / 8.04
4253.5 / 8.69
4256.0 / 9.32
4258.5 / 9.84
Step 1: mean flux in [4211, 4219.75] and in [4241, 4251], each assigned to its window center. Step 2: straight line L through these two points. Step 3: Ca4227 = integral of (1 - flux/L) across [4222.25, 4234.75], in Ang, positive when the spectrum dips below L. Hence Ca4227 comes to 2.2 Ang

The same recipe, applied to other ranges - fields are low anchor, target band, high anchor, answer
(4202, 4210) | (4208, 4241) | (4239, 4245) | 2.8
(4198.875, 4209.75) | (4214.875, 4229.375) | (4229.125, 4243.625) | 1.6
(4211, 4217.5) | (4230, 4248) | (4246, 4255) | -1.6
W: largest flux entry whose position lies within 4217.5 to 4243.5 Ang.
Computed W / 12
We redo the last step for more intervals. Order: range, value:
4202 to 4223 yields 11.8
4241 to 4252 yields 11.3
